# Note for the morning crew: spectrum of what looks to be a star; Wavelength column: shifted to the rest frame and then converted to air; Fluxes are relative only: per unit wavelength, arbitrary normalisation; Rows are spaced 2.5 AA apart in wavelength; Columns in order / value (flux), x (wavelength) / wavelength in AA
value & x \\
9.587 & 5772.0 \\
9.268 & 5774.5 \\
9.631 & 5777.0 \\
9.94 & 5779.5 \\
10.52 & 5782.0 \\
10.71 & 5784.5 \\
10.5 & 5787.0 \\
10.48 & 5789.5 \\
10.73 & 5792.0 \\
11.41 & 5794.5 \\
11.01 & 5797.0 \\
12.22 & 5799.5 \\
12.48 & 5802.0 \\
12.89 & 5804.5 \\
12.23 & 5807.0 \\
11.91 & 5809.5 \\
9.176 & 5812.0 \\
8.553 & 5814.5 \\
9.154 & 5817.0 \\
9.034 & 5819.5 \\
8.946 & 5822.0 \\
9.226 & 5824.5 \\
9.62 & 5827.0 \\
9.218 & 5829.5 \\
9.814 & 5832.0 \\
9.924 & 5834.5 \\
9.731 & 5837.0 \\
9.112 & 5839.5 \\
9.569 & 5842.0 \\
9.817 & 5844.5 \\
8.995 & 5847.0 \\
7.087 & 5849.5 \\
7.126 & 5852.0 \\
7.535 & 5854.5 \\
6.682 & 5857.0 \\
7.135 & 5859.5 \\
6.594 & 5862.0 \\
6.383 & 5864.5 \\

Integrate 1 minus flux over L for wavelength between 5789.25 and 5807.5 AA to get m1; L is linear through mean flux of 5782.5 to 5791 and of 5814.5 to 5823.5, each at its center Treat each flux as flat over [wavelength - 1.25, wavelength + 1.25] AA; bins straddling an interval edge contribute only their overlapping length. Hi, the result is -3.2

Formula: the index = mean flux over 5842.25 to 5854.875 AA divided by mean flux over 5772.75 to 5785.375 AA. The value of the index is 0.8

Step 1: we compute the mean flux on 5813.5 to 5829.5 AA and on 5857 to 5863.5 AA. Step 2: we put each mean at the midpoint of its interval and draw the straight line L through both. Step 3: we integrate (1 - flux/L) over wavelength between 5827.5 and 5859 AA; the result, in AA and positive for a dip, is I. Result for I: -3.4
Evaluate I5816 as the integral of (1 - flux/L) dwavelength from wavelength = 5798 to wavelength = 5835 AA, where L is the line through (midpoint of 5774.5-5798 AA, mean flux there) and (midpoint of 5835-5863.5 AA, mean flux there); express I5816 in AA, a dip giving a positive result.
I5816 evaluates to -3.6 AA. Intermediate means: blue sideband 10.5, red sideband 8.16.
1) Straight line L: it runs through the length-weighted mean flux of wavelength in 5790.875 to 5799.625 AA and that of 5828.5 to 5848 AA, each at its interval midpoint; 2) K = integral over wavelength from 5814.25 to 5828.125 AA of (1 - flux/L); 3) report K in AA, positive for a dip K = 1.47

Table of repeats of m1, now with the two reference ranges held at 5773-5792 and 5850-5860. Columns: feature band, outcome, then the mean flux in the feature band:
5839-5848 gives -2.1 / 9.41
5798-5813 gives -4.3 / 11.8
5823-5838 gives -2.6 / 9.58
